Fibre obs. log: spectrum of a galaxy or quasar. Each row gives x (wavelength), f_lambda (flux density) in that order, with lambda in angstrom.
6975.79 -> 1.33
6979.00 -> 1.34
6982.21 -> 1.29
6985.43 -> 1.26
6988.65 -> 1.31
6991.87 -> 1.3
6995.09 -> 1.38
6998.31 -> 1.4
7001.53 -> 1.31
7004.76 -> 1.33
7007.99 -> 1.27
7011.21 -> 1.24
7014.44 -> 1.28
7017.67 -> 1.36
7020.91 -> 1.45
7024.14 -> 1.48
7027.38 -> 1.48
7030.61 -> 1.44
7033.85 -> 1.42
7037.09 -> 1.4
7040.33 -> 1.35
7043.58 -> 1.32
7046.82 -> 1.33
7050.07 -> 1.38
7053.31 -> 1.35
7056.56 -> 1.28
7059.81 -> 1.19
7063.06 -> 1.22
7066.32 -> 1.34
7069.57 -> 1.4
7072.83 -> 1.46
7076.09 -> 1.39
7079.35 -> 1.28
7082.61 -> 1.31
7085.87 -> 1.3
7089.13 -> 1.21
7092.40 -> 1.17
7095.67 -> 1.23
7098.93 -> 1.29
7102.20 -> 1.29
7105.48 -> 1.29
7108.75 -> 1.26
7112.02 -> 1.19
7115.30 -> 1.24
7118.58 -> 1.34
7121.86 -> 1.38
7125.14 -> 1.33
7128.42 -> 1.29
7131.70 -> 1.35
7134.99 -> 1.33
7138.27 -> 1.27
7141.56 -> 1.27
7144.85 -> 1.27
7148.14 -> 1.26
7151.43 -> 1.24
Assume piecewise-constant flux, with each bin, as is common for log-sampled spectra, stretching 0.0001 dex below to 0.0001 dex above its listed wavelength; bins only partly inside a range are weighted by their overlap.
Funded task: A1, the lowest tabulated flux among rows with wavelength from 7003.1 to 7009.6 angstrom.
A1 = 1.27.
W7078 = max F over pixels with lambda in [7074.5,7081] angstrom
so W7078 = 1.39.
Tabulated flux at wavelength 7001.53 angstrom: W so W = 1.31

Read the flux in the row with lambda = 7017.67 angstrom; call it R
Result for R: 1.36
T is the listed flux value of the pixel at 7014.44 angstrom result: 1.28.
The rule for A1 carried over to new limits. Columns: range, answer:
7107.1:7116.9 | 1.19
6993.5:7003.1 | 1.31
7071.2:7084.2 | 1.28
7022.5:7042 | 1.35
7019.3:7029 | 1.45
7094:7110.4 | 1.23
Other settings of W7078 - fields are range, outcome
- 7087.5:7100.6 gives 1.29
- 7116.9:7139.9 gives 1.38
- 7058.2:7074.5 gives 1.46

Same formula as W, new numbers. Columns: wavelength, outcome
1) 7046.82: 1.33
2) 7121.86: 1.38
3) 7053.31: 1.35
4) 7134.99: 1.33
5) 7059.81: 1.19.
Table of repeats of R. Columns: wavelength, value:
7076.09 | 1.39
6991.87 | 1.3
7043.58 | 1.32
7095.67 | 1.23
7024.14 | 1.48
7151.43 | 1.24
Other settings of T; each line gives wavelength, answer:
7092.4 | 1.17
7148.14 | 1.26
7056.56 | 1.28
